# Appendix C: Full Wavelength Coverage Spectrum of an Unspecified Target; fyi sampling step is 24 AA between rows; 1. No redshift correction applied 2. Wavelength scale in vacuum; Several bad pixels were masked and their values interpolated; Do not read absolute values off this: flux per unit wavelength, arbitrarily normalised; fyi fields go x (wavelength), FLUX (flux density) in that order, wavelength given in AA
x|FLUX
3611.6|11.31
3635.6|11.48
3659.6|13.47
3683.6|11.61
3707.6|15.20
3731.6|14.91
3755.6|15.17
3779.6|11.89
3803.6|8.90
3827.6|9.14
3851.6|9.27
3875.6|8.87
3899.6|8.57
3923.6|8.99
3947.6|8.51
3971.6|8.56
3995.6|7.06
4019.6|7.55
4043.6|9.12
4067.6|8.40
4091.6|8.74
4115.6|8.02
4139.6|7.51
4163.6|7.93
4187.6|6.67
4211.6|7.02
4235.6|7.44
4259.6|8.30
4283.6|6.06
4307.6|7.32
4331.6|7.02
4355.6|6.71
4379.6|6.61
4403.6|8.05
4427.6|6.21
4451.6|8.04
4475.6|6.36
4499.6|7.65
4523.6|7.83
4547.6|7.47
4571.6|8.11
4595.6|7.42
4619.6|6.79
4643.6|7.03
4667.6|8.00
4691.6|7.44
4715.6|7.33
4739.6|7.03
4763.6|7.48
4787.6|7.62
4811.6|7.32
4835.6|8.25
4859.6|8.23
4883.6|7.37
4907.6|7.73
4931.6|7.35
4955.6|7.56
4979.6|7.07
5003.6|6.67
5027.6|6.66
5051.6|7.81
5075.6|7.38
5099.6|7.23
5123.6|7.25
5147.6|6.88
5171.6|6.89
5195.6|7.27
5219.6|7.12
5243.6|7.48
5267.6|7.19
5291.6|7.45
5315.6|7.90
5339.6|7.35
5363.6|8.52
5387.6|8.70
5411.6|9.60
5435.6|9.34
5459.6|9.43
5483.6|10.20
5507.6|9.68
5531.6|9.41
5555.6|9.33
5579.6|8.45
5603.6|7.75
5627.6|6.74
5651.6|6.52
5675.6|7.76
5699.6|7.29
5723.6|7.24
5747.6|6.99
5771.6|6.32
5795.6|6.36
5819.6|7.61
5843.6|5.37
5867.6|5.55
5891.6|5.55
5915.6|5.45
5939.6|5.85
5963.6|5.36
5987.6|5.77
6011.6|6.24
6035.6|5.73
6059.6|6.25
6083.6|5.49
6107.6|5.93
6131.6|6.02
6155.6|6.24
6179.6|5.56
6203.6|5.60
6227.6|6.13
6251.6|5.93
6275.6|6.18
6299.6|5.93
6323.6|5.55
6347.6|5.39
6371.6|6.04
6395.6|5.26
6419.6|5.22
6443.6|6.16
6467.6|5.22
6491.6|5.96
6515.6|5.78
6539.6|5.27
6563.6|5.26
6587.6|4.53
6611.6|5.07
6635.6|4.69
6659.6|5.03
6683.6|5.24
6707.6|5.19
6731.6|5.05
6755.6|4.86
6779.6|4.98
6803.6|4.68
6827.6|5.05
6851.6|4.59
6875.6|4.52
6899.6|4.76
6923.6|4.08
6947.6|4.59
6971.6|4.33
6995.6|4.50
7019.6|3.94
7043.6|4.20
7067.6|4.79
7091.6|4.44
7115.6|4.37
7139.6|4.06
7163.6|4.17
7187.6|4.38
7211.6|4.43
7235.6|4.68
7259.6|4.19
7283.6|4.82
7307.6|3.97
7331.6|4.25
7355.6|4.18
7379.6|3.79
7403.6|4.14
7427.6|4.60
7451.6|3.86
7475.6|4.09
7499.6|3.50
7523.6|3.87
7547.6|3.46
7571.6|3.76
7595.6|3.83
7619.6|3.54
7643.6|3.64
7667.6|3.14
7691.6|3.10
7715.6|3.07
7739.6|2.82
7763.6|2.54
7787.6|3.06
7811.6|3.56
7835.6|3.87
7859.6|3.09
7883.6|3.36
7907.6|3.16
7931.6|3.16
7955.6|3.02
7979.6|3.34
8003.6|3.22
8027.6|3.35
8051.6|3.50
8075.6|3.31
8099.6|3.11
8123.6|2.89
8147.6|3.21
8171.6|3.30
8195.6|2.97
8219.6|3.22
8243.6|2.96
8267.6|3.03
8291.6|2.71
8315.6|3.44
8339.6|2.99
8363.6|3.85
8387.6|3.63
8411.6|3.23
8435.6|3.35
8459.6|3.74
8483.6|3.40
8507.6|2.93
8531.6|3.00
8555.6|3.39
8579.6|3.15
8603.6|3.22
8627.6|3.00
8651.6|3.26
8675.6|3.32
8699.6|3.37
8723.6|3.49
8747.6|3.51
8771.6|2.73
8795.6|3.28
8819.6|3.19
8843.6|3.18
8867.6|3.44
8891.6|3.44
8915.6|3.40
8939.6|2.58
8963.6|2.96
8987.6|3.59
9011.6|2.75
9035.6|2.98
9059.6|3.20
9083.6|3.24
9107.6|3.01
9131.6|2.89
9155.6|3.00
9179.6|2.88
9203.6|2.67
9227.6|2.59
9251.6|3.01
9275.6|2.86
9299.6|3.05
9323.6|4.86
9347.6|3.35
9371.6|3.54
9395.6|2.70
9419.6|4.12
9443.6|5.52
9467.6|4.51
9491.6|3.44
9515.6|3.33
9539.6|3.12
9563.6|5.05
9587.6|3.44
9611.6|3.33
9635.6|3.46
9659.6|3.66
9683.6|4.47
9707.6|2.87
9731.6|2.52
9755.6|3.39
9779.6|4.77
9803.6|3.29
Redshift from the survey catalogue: 0.95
